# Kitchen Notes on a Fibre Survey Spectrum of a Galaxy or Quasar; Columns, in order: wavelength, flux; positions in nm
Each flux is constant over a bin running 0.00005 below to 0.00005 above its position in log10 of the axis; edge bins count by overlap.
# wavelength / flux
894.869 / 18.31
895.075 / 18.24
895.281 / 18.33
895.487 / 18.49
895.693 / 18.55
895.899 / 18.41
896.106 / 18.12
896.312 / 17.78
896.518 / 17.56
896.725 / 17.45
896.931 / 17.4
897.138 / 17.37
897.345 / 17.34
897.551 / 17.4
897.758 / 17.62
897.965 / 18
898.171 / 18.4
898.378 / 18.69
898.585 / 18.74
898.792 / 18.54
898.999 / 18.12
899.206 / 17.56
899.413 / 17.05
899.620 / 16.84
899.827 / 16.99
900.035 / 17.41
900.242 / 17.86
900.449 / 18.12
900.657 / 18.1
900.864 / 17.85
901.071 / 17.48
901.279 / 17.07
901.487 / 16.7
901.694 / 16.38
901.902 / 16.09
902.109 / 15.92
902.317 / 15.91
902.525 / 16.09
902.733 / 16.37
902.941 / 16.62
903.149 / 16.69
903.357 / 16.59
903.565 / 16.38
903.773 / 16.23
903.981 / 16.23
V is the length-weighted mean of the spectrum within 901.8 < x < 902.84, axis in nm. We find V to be 16.1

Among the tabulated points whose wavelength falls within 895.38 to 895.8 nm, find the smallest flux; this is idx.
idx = 18.49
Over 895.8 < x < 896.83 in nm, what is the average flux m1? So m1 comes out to 17.9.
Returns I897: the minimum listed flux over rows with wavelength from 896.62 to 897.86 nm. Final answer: 17.34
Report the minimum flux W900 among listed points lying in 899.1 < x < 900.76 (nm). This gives 16.84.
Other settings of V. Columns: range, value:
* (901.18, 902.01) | 16.6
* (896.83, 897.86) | 17.4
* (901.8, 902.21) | 16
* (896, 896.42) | 18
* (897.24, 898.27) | 17.8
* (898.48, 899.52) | 18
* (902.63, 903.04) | 16.5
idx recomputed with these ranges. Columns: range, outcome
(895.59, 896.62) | 17.56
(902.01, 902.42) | 15.91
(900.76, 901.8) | 16.38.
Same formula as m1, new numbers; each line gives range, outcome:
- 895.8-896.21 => 18.2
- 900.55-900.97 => 18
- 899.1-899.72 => 17.2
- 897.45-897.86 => 17.5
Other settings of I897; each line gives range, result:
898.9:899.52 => 17.05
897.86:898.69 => 18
